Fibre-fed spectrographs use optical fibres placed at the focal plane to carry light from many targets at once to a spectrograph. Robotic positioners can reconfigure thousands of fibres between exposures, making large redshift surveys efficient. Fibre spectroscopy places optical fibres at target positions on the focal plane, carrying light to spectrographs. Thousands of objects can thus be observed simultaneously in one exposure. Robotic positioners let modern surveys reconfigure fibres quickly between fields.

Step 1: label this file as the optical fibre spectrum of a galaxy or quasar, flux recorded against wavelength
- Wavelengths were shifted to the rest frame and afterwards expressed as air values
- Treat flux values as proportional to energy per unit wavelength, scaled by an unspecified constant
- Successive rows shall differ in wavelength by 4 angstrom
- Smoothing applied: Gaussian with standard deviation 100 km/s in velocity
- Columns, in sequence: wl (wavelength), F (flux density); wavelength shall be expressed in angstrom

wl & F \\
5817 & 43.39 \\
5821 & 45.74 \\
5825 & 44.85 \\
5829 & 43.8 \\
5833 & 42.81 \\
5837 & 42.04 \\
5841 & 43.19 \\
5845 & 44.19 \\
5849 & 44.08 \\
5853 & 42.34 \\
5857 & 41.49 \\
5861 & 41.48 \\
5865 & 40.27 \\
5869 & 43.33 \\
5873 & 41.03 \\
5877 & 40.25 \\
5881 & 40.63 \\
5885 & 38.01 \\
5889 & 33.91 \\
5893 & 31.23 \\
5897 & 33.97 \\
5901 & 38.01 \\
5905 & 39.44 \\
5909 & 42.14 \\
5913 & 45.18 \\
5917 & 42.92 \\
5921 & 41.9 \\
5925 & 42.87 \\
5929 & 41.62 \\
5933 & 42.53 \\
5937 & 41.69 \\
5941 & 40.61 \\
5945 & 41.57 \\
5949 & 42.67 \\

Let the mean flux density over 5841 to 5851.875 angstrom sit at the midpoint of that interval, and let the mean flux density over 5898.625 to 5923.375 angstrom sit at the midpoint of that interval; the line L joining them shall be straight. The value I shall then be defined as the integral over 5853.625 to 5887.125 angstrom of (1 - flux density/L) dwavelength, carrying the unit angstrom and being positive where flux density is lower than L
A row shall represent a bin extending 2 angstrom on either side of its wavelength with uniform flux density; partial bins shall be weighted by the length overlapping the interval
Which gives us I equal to 1.65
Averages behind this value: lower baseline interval 43.8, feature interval 40.8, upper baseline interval 41.5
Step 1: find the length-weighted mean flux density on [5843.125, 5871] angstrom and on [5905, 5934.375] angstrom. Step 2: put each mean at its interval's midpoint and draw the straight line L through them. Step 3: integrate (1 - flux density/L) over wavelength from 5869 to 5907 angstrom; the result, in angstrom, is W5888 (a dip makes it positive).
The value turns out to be 4.3 angstrom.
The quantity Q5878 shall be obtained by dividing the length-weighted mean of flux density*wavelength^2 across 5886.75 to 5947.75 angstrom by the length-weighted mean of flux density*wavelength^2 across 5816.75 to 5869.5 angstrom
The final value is 1.0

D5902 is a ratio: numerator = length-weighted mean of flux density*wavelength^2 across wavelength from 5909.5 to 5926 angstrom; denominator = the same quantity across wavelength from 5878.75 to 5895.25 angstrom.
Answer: 1.21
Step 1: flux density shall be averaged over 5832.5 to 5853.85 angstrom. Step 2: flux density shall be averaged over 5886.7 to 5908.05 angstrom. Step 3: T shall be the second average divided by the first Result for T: 0.83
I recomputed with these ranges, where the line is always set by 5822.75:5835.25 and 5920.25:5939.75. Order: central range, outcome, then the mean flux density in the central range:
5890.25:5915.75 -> 2.5 angstrom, 38.3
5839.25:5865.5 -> 0.5 angstrom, 42.6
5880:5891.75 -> 1.6 angstrom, 36.9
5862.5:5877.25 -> 0.6 angstrom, 41.3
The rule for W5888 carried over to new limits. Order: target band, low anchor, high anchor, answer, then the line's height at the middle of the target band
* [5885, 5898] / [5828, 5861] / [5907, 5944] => 2.7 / 42.6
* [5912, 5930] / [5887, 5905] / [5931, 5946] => -1.9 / 38.8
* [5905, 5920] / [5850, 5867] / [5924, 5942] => -0.4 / 41.8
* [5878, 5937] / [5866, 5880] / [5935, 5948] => 2.4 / 41.4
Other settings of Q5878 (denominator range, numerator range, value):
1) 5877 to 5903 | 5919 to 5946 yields 1.17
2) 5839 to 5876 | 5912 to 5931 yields 1.03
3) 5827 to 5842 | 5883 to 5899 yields 0.81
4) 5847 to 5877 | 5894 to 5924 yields 0.98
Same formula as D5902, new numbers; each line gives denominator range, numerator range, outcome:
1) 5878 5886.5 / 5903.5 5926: 1.09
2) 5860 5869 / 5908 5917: 1.07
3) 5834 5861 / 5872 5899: 0.87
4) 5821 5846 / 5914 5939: 1.00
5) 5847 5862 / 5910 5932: 1.03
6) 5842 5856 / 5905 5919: 1.01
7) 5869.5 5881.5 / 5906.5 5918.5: 1.07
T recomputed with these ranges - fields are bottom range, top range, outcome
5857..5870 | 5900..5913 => 0.98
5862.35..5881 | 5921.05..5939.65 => 1.02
